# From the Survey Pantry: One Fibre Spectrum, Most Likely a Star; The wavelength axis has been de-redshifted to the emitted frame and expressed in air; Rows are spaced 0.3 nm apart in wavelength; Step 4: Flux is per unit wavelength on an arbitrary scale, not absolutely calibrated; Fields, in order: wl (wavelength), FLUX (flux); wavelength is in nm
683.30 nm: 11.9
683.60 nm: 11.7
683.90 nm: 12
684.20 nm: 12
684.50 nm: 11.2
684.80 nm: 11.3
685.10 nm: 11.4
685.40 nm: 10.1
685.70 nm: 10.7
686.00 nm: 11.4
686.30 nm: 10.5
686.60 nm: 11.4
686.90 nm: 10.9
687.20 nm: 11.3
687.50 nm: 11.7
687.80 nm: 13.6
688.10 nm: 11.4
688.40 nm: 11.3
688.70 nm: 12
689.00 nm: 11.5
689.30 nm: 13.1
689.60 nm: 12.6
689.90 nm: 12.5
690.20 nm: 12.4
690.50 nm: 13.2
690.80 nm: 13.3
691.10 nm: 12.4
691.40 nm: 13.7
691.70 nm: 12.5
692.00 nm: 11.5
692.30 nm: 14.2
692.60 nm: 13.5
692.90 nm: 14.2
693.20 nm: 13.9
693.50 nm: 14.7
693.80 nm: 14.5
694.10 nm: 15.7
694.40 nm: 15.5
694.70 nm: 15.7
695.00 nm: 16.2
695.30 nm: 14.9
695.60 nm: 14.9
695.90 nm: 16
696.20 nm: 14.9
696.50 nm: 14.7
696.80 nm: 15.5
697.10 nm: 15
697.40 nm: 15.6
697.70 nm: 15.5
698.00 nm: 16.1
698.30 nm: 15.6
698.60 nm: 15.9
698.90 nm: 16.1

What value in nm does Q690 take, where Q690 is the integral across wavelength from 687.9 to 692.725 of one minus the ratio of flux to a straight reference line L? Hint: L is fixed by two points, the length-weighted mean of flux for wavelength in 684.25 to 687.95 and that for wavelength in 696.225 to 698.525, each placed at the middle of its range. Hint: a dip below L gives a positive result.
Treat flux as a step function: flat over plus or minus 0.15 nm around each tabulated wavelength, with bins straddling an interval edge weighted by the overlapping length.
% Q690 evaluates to 0.10 nm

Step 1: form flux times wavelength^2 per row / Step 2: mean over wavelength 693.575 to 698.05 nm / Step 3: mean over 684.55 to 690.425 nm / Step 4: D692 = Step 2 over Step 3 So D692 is 1.35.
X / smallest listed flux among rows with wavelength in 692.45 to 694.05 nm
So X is 13.5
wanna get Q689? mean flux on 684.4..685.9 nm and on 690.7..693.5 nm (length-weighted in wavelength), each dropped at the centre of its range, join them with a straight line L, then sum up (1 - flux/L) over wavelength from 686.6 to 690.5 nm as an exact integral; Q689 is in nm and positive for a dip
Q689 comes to 0.02 nm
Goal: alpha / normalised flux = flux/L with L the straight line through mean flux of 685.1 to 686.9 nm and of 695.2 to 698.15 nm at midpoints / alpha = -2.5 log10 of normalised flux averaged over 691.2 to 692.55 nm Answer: 0.03 mag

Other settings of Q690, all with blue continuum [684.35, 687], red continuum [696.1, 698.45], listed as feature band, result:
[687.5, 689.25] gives 0.00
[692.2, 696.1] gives -0.20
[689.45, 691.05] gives -0.01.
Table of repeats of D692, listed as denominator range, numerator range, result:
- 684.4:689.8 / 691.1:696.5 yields 1.28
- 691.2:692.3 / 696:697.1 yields 1.20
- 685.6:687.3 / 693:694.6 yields 1.38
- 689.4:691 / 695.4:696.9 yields 1.21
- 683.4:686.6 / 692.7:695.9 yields 1.37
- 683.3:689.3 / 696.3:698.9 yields 1.39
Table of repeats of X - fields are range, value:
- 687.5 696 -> 11.3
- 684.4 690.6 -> 10.1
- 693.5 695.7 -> 14.5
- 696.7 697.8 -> 15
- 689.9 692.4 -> 11.5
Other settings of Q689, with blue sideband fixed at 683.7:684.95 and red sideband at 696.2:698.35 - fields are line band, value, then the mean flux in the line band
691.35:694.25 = 0.05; 13.8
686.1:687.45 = 0.14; 11.1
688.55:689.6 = 0.06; 12.3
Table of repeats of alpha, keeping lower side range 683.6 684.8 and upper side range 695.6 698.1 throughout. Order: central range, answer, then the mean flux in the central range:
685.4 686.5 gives 0.13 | 10.8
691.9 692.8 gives 0.07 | 13.2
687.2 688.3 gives 0.06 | 12.1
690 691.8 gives 0.06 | 12.9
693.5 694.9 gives -0.05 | 15.3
